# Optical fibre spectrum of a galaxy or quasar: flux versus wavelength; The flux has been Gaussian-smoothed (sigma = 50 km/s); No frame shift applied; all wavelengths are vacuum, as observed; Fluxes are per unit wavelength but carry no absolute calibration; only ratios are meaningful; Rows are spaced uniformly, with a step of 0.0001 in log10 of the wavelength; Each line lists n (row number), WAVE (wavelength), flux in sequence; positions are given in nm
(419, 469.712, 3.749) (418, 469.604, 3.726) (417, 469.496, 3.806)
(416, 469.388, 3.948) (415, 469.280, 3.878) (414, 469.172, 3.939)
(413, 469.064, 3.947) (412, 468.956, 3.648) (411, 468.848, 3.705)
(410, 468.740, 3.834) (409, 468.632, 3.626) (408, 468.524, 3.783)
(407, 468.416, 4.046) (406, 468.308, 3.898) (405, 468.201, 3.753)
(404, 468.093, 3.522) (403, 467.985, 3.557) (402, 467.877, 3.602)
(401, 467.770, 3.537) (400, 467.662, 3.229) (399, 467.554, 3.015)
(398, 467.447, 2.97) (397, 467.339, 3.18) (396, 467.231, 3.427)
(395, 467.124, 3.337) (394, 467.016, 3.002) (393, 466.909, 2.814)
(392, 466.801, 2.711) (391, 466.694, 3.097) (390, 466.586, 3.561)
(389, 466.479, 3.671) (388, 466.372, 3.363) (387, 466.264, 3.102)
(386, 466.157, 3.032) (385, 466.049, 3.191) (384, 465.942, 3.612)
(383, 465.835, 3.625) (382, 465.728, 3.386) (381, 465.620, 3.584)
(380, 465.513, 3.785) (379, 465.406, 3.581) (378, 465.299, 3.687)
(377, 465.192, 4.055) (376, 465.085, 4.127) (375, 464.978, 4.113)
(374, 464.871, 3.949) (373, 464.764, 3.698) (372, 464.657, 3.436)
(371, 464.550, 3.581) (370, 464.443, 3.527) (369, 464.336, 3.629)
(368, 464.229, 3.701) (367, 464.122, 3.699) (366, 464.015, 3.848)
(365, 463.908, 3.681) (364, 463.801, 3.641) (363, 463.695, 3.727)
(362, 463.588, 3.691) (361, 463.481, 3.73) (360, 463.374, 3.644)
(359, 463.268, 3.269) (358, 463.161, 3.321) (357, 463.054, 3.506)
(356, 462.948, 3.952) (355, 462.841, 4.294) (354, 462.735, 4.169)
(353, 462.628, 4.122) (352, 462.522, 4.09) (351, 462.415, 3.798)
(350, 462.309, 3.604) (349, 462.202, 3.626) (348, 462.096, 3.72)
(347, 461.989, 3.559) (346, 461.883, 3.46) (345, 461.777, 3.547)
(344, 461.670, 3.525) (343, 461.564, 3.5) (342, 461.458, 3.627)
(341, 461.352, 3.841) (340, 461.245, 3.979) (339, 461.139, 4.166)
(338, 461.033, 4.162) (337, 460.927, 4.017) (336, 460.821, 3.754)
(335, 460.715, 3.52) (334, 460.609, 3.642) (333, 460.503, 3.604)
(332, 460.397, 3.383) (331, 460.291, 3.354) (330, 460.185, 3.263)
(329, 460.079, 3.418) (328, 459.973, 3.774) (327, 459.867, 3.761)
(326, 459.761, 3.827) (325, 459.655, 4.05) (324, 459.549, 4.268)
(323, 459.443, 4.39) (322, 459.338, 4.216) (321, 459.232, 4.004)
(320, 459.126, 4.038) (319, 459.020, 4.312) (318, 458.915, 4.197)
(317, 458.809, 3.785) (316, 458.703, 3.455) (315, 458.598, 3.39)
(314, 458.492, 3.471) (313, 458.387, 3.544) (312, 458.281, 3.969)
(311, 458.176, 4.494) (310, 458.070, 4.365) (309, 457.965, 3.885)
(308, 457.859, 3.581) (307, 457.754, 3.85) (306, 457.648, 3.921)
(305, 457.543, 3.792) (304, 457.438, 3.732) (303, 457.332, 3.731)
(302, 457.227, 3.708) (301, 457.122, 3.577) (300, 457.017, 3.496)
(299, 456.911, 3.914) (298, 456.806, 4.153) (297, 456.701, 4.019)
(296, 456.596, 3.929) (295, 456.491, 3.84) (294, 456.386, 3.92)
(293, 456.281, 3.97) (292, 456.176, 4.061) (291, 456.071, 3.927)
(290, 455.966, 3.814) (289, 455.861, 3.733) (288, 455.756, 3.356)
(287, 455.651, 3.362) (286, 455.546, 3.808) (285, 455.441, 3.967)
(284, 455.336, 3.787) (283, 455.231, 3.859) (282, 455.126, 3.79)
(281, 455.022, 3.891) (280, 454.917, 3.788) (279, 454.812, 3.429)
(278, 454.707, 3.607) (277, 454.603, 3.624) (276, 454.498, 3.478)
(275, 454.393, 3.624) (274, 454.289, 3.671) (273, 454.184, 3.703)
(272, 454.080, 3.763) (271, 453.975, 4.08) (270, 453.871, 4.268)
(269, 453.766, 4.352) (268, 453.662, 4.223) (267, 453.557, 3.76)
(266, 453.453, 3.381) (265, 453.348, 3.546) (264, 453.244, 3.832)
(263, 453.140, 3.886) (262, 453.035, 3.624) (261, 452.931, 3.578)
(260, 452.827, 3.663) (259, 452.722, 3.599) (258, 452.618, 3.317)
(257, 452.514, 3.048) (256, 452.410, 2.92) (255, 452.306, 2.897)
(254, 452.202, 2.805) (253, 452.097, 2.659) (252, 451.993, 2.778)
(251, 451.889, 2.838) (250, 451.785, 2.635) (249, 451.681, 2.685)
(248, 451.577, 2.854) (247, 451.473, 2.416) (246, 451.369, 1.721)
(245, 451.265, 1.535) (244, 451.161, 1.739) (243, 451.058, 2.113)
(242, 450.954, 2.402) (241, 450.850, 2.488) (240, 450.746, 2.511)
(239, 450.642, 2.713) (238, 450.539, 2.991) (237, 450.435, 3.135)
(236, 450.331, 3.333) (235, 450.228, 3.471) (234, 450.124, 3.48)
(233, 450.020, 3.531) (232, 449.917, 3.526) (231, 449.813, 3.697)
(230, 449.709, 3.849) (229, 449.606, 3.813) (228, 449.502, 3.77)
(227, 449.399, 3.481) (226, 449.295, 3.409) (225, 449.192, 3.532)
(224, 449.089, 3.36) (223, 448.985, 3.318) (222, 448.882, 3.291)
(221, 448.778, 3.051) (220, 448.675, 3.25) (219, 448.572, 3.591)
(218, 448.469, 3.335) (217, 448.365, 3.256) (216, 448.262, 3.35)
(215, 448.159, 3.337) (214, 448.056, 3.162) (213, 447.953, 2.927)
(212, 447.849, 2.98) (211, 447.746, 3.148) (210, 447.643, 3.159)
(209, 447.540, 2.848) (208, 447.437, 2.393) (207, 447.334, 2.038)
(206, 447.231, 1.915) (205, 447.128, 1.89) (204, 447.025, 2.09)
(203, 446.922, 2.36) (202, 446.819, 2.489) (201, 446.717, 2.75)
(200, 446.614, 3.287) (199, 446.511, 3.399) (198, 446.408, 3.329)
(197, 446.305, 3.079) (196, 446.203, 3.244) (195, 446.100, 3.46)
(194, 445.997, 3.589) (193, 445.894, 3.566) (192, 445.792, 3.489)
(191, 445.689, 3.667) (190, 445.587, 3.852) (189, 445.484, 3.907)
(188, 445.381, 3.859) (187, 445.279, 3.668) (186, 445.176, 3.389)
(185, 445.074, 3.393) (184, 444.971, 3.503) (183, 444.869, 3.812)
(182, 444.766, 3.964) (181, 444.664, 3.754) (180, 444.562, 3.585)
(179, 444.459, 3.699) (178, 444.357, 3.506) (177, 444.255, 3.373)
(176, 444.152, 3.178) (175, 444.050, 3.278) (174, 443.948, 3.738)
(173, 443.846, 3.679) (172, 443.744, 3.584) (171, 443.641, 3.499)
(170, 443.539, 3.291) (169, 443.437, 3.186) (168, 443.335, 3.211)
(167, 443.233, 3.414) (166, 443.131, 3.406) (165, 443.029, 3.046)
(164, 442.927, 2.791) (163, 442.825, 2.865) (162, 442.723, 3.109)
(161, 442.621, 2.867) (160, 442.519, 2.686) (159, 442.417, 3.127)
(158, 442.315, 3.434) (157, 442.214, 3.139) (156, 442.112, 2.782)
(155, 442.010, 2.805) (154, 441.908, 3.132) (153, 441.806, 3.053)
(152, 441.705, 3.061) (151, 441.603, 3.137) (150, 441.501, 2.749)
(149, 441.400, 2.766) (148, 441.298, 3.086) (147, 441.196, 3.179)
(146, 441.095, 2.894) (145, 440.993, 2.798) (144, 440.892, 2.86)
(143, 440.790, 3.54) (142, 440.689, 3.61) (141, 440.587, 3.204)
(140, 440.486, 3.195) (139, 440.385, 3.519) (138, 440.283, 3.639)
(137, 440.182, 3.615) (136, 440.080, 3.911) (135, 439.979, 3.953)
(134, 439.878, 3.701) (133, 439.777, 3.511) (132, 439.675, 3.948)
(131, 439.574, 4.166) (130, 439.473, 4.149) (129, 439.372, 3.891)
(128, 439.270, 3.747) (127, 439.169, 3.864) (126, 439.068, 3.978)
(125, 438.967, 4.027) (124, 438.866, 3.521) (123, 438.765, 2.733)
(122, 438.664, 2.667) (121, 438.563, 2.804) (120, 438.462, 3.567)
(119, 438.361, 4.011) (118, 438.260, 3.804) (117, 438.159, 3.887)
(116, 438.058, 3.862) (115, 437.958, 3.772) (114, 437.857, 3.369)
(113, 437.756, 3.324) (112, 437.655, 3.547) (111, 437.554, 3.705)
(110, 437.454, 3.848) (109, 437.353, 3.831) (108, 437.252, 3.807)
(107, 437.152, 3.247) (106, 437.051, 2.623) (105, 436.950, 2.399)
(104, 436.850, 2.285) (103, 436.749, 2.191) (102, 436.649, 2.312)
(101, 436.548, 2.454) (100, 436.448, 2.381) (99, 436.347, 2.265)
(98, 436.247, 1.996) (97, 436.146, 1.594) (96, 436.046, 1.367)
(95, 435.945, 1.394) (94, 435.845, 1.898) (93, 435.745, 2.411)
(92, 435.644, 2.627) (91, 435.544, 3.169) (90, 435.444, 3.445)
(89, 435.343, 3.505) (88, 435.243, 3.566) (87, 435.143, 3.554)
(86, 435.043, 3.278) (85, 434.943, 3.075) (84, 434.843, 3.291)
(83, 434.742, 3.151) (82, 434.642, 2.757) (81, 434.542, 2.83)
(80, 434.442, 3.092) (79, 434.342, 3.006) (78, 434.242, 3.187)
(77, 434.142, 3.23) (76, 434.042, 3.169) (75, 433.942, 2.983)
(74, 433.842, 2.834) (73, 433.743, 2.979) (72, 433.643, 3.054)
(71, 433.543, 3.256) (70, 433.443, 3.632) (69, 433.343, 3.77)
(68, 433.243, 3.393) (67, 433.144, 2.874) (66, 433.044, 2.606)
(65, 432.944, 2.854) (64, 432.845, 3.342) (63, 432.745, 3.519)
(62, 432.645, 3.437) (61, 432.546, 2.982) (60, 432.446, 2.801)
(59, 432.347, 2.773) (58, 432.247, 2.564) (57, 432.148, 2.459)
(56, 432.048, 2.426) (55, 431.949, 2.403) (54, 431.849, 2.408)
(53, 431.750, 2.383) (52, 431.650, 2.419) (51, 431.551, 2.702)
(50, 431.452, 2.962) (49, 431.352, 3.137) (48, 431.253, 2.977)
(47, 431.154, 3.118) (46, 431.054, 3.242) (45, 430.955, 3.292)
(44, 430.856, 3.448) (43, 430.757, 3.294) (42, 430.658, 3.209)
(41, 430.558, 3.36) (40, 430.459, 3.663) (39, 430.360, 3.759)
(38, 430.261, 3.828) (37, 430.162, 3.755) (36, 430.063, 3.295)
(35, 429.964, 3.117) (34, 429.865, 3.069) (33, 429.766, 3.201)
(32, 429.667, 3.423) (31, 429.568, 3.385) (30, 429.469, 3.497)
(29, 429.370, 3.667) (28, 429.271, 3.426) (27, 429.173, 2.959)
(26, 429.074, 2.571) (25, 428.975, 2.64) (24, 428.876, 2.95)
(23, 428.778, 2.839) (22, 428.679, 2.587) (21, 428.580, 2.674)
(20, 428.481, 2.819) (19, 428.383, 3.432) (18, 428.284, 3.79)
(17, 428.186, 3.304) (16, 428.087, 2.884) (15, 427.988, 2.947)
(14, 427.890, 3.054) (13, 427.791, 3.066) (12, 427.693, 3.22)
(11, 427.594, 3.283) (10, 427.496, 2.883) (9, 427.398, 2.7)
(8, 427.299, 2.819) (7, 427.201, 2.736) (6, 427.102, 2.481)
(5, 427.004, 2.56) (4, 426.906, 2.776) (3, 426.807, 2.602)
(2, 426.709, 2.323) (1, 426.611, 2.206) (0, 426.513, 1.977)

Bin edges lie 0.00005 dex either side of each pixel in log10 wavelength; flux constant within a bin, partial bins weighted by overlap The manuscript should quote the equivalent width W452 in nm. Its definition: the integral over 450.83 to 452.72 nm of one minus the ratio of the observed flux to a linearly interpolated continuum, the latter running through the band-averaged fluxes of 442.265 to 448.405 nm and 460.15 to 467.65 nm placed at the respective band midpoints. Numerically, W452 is 0.44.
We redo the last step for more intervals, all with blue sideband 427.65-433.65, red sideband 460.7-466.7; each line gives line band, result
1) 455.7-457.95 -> -0.16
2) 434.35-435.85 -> 0.05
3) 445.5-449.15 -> 0.35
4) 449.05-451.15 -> 0.15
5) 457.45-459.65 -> -0.21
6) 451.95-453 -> 0.11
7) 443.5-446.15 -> -0.19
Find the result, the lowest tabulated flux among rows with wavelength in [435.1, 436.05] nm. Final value 1.367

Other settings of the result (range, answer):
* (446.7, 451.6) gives 1.535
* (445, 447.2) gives 1.89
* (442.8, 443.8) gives 2.791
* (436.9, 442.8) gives 2.399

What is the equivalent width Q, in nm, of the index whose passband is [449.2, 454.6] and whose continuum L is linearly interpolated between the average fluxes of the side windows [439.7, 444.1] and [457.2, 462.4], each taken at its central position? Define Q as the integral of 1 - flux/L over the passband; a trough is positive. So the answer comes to 0.480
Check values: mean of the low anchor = 3.24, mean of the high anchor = 3.79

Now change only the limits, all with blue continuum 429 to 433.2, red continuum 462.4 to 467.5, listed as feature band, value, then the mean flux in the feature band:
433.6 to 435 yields 0.037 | 3.05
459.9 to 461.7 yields -0.085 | 3.68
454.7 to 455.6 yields -0.090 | 3.77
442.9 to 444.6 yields -0.062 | 3.39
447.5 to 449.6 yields 0.028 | 3.29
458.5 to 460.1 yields -0.197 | 3.92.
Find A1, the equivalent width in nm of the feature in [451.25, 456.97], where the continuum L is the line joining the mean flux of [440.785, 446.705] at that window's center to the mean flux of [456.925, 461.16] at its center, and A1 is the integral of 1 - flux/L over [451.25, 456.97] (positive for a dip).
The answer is 0.220 nm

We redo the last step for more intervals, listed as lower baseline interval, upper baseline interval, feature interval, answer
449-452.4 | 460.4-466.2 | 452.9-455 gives -0.42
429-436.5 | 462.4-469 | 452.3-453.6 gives -0.05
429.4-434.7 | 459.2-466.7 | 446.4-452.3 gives 0.87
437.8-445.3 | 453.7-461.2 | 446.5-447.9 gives 0.37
